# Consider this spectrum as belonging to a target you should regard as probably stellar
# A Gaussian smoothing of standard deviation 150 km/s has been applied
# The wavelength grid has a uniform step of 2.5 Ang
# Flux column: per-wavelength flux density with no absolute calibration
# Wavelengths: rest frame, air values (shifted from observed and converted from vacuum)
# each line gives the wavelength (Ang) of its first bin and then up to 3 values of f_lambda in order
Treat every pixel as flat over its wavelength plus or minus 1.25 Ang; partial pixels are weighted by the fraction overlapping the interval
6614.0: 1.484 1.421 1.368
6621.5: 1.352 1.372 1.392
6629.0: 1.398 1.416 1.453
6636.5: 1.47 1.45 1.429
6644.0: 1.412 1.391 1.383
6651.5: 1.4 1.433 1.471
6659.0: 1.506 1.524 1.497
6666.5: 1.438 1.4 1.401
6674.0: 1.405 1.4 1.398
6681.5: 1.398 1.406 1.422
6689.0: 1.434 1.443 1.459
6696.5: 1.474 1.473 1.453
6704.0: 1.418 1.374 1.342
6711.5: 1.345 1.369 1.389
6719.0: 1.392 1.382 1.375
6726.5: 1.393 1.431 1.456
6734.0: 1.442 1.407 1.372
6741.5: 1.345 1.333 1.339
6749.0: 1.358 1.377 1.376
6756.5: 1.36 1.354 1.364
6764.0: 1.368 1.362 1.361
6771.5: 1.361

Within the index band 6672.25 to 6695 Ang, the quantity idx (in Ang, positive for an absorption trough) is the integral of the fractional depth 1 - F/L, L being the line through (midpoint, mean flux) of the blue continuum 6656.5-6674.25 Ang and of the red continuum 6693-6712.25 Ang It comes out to 0.3 Ang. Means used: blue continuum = 1.46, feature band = 1.42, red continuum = 1.42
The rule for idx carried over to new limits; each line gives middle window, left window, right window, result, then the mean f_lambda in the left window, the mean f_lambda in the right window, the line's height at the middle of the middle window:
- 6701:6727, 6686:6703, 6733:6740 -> 0.9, 1.45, 1.41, 1.43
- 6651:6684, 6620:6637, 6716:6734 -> -0.7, 1.4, 1.41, 1.4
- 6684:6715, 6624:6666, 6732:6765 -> -0.3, 1.44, 1.37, 1.4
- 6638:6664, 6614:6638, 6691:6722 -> -0.6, 1.41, 1.41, 1.41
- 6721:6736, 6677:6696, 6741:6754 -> -0.4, 1.42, 1.35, 1.38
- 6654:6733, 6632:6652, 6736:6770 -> -1.5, 1.42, 1.36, 1.4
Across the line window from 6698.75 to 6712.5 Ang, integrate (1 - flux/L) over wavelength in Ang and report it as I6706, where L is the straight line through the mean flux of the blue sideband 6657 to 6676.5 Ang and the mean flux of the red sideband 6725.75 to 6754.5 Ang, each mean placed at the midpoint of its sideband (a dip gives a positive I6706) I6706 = 0.2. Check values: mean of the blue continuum 1.45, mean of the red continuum 1.39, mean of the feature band 1.4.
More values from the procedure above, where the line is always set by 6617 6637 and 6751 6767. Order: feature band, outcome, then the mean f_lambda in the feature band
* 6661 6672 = -0.5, 1.45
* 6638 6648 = -0.2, 1.42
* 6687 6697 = -0.5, 1.45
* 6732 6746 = -0.1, 1.38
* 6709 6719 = 0.1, 1.37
